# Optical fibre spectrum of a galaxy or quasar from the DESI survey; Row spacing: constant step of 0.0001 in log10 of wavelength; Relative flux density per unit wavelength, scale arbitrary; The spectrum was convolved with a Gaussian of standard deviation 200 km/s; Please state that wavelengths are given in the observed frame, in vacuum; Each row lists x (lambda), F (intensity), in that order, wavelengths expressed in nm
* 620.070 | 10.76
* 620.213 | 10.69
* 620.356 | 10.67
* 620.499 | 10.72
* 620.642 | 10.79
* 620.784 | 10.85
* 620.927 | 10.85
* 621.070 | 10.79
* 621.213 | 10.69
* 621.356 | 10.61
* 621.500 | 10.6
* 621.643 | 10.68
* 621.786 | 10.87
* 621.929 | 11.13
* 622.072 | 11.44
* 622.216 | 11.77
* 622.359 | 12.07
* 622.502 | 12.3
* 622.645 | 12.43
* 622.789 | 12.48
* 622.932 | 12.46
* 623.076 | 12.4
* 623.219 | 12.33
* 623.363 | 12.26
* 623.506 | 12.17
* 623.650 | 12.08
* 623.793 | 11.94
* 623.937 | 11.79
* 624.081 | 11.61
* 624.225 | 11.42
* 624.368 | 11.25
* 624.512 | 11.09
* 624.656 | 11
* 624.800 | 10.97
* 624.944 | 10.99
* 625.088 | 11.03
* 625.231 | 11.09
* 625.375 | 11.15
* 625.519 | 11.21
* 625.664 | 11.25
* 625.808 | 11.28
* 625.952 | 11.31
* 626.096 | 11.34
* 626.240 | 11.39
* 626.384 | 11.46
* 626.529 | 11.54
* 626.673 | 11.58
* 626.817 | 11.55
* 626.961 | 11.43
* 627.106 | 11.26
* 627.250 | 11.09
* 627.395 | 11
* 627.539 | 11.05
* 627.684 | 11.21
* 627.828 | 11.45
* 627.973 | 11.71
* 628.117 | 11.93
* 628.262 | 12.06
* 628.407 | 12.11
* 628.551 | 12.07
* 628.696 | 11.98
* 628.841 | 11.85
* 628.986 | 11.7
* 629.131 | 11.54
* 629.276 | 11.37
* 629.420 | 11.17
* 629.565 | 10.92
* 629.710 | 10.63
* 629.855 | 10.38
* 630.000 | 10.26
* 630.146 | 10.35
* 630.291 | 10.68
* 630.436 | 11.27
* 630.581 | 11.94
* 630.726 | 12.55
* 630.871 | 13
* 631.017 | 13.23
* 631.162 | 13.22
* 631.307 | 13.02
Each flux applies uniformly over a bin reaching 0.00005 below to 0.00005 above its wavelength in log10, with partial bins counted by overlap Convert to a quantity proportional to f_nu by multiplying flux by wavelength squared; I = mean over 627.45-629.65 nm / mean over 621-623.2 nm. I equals 1.0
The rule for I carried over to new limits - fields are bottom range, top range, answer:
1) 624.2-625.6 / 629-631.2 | 1.05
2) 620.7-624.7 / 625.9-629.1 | 1.02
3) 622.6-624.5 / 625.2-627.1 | 0.95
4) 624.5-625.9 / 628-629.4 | 1.08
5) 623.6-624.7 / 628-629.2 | 1.05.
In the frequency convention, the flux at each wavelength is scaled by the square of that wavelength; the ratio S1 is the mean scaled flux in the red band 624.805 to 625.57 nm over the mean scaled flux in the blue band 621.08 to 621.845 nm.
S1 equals 1.05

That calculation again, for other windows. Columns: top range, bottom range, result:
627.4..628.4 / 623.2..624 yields 0.97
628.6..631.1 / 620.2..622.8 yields 1.06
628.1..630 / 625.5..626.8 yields 1.02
